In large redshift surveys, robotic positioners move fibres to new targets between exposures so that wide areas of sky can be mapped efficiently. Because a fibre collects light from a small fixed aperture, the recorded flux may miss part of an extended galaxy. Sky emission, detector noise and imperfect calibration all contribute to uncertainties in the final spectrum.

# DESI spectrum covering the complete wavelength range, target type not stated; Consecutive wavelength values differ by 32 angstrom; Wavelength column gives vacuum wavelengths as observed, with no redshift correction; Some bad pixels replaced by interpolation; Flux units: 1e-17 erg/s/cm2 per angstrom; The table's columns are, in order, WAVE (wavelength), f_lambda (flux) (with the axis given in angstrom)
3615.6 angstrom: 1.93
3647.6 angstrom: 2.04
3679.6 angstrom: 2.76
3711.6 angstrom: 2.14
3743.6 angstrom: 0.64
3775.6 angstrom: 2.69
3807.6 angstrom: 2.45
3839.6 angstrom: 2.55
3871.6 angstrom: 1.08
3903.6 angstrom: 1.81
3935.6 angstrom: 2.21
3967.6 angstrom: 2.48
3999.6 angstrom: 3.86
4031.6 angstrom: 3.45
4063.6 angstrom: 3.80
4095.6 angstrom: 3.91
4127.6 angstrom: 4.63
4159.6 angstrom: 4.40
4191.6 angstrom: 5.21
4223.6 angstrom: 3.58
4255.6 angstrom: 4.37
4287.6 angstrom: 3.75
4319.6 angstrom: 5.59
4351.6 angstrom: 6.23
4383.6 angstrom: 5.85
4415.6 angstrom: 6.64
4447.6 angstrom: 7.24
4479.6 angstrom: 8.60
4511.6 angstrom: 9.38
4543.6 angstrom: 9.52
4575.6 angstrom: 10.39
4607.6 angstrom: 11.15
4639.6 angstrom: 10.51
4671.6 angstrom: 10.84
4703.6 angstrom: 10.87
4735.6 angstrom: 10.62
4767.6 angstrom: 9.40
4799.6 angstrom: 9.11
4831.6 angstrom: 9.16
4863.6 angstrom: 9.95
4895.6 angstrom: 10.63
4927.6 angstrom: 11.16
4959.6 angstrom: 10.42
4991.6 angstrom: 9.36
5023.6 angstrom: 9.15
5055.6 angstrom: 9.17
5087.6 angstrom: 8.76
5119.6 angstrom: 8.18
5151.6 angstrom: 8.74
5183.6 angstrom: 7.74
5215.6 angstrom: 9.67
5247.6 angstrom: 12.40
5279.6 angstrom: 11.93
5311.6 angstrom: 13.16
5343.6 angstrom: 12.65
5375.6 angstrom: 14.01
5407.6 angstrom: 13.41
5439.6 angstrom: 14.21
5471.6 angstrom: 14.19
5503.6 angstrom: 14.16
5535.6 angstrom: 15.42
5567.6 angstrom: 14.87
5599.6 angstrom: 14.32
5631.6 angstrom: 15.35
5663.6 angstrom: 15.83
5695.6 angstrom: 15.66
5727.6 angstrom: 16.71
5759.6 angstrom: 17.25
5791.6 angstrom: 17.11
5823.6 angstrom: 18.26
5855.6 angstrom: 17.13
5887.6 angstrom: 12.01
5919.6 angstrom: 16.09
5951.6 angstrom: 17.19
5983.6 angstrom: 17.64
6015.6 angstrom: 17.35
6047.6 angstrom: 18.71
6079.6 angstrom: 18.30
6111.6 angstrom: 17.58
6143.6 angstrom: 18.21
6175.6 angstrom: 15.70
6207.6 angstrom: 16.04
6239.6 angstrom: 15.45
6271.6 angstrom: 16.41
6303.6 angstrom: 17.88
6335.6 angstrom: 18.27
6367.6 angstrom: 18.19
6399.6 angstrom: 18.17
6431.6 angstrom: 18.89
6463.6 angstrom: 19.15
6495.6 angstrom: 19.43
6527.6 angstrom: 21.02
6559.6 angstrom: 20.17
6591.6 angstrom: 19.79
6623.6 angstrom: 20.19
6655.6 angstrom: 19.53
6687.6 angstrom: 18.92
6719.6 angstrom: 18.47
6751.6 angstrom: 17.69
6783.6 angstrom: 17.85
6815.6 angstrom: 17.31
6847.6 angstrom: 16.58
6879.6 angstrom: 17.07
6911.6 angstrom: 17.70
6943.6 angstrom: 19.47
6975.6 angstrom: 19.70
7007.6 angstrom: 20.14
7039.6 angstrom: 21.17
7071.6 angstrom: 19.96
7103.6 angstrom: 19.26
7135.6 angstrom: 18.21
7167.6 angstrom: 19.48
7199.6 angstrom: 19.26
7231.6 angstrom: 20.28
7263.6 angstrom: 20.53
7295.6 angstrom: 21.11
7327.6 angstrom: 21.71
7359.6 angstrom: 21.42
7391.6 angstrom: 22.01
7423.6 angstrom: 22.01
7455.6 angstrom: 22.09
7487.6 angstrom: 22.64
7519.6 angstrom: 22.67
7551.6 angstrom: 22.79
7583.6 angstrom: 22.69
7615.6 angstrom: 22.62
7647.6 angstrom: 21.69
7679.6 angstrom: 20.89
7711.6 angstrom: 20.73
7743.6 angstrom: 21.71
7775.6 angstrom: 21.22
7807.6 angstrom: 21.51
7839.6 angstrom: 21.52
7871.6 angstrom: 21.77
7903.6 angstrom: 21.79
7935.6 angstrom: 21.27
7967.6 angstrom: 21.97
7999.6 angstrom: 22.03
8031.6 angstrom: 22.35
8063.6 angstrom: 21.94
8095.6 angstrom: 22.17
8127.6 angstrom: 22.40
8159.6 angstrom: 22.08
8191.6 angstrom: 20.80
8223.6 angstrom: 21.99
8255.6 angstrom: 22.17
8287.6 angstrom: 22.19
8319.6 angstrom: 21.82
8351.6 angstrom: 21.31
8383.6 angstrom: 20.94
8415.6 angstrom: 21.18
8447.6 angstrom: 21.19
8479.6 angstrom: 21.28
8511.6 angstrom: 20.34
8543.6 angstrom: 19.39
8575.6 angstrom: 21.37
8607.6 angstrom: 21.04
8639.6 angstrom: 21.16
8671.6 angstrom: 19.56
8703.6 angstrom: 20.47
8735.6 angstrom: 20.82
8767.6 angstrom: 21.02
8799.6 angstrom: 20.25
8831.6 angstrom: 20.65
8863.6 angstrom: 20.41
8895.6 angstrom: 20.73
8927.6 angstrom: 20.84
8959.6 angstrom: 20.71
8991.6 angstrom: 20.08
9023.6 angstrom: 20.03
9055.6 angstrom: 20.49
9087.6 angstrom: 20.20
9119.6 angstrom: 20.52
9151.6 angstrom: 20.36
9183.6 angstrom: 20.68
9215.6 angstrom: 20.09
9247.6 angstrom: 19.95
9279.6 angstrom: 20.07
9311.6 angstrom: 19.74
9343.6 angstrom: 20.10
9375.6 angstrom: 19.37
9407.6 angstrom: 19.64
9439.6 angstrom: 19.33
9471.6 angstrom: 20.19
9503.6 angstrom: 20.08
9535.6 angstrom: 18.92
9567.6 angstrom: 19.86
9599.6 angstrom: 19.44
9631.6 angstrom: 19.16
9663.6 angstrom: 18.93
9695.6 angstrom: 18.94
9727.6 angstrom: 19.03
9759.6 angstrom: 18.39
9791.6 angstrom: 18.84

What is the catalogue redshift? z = 0.000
